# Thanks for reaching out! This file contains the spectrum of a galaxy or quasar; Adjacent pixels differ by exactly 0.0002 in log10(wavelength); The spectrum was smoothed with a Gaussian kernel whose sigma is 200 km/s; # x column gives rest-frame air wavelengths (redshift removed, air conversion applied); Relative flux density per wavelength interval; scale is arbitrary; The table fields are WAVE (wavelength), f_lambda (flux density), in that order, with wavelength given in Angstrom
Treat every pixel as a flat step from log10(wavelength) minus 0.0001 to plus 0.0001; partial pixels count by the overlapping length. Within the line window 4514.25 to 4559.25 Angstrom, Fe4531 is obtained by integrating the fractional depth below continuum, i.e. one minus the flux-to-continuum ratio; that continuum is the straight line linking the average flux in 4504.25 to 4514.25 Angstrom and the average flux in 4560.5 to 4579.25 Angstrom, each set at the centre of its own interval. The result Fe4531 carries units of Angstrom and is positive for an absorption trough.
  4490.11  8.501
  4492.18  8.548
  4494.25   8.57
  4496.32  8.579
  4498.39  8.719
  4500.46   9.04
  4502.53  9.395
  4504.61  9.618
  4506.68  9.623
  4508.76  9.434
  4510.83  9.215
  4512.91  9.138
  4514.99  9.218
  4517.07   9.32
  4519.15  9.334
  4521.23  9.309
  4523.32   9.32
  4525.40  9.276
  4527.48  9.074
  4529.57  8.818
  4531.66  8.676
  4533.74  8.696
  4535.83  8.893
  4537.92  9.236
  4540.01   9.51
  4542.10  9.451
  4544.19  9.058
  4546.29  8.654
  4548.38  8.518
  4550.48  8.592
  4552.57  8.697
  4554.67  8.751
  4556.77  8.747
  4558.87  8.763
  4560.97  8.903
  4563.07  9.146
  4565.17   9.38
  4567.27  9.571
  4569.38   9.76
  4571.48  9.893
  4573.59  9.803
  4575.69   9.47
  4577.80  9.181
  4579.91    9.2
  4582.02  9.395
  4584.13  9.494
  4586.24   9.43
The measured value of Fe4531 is 2.0 Angstrom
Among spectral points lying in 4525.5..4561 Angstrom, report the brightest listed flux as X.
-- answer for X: 9.51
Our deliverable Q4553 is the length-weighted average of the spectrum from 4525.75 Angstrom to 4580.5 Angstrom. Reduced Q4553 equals 9.1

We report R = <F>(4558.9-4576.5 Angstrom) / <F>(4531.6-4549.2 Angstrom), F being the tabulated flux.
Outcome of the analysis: 1.1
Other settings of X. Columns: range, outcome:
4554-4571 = 9.76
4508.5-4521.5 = 9.434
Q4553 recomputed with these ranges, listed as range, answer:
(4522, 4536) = 8.97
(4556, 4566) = 8.99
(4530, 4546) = 9.04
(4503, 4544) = 9.22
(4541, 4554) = 8.83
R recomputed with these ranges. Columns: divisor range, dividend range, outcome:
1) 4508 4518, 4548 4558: 0.94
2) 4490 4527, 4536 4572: 0.99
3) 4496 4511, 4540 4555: 0.96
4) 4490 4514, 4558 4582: 1.04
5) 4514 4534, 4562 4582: 1.04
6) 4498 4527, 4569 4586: 1.02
